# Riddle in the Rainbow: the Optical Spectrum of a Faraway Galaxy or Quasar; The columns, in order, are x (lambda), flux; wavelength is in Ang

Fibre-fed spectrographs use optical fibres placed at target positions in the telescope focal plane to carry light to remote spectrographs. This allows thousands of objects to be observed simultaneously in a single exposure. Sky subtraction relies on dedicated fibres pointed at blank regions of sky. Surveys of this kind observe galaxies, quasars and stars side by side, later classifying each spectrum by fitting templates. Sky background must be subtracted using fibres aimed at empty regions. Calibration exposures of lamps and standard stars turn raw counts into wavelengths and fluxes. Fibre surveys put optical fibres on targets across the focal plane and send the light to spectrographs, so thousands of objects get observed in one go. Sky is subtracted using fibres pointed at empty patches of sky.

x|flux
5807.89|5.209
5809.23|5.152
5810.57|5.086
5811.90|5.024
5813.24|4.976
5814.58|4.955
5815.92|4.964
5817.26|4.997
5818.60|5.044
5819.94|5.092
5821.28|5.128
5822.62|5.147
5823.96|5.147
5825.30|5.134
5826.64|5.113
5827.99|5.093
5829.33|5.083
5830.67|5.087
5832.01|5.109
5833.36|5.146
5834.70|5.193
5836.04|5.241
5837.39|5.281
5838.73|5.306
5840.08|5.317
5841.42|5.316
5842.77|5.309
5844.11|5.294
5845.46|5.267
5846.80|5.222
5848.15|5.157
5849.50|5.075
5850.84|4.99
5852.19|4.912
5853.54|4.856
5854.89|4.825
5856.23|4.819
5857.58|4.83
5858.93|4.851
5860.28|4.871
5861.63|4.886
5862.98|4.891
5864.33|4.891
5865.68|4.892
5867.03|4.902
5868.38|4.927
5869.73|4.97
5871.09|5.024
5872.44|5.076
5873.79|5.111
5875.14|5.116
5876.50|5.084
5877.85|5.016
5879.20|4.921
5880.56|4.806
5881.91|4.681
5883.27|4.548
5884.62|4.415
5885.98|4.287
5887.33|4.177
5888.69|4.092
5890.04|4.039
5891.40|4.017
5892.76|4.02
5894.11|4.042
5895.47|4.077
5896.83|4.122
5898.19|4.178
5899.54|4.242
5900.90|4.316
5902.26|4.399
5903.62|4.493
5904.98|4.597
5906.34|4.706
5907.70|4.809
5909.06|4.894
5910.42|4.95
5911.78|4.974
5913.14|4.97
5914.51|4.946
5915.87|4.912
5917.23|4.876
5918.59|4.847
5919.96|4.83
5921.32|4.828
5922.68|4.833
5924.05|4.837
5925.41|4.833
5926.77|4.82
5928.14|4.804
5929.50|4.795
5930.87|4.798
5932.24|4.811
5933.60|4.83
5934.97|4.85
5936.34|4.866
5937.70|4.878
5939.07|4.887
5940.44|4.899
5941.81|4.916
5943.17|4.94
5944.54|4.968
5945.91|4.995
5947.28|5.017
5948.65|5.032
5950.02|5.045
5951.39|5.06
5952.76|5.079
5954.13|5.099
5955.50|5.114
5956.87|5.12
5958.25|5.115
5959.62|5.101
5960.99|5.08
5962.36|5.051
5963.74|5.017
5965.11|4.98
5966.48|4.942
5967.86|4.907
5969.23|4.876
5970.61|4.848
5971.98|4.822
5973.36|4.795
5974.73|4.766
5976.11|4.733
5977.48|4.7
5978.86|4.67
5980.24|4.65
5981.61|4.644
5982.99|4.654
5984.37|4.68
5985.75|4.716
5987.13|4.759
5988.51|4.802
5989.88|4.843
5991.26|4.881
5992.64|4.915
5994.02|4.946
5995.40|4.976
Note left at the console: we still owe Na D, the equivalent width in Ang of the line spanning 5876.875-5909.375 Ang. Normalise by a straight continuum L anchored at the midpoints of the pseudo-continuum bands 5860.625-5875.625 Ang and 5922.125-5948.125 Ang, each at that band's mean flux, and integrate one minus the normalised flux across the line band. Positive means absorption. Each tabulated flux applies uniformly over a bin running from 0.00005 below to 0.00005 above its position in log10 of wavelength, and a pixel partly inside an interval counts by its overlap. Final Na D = 3.4 Ang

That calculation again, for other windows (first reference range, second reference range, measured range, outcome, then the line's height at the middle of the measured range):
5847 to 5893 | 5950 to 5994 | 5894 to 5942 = 1.09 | 4.83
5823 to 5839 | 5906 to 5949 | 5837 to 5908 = 4.02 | 5.04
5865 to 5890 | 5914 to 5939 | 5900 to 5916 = 0.26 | 4.81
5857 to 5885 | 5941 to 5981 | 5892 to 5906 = 1.86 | 4.91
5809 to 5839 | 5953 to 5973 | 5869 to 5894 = 2.19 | 5.06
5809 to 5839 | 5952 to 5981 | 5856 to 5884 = 0.76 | 5.05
